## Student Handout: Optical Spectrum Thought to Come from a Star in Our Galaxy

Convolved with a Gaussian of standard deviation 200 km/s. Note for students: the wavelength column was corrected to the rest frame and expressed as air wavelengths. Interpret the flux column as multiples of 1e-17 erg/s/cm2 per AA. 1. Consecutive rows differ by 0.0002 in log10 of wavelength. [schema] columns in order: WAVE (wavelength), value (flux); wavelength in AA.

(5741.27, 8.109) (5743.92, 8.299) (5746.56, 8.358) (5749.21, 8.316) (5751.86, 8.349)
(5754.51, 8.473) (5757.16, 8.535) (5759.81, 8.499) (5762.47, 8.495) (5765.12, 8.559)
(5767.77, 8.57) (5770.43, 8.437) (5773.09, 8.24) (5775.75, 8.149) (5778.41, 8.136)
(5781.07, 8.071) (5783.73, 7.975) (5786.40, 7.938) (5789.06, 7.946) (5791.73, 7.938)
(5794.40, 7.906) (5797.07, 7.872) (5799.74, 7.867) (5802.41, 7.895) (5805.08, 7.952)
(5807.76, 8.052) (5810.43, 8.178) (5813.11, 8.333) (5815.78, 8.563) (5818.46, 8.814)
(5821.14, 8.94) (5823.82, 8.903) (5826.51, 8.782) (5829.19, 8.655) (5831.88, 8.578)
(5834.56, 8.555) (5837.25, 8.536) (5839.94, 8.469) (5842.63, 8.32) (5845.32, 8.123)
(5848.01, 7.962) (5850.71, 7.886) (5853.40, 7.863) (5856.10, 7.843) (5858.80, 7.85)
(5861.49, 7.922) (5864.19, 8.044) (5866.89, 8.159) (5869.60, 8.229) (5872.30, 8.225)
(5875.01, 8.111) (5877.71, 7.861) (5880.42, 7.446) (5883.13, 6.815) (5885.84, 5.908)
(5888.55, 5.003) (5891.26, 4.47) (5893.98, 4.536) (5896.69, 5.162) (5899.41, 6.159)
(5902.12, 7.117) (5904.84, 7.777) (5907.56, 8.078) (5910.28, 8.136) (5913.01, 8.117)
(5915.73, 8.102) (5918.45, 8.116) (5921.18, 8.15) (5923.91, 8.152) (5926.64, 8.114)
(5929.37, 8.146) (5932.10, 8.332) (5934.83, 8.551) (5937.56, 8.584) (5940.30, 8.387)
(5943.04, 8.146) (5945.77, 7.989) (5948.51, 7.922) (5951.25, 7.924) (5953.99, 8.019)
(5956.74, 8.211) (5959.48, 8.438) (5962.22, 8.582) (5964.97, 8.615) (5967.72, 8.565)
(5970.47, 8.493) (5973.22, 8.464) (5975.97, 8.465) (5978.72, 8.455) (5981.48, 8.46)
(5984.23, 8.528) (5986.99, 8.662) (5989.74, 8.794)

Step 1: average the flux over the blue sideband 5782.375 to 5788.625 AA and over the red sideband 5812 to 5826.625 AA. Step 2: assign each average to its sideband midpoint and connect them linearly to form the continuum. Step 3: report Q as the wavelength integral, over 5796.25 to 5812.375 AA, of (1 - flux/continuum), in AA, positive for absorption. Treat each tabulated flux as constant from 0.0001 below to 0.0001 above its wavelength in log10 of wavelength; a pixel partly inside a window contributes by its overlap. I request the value 0.8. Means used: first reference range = 7.96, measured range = 7.99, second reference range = 8.72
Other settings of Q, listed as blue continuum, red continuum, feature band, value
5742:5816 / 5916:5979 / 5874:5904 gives 7.3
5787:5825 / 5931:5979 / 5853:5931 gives 8.7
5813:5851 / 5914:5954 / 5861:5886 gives 1.9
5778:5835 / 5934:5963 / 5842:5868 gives 0.8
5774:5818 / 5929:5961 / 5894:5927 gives 2.9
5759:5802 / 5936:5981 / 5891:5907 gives 4.2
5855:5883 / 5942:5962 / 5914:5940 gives -0.6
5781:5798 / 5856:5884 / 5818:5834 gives -1.7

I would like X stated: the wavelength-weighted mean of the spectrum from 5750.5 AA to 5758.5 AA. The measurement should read 8.45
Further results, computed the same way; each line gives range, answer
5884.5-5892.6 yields 5.13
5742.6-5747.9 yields 8.33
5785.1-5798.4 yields 7.92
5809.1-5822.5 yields 8.57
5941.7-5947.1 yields 8.08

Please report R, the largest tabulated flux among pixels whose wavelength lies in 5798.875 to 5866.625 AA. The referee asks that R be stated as 8.94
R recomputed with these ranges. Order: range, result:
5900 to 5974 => 8.615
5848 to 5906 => 8.229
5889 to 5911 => 8.136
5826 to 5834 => 8.782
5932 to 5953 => 8.584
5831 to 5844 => 8.578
